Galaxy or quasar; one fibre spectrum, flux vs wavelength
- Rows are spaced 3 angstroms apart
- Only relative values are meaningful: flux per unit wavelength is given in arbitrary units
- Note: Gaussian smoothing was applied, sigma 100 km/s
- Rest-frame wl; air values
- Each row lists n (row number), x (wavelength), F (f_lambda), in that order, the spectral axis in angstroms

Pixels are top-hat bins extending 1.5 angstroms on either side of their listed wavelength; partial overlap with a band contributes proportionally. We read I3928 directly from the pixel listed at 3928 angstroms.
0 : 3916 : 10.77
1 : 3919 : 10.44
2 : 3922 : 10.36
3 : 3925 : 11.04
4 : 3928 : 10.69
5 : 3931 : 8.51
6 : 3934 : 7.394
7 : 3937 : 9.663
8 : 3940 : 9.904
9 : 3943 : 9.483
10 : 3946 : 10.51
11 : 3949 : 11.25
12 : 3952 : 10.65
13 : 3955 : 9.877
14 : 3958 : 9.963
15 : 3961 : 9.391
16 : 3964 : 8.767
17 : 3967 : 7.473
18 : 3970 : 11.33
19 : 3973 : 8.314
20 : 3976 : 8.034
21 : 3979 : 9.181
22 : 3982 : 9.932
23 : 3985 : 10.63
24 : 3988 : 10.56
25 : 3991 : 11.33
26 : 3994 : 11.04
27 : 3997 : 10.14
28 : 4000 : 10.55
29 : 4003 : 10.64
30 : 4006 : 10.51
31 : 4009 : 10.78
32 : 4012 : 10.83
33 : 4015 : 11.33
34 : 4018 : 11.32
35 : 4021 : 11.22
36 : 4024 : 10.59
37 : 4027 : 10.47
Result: 10.69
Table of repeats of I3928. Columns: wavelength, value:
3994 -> 11.04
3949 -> 11.25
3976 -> 8.034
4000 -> 10.55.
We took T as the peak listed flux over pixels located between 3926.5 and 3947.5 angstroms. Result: 10.69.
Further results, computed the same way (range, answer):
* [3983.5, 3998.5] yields 11.33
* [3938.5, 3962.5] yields 11.25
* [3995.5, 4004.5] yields 10.64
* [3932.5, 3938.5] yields 9.663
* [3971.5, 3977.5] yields 8.314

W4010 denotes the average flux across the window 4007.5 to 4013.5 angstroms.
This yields 10.8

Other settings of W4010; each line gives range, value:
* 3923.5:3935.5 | 9.41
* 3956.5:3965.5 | 9.37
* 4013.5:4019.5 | 11.3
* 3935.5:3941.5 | 9.78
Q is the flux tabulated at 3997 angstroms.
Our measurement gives 10.14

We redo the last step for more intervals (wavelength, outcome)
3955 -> 9.877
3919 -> 10.44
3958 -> 9.963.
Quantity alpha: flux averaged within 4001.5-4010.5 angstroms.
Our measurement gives 10.6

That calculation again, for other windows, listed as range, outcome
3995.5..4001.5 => 10.3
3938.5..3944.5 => 9.69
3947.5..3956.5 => 10.6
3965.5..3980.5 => 8.87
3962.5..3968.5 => 8.12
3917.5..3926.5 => 10.6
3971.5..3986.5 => 9.22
